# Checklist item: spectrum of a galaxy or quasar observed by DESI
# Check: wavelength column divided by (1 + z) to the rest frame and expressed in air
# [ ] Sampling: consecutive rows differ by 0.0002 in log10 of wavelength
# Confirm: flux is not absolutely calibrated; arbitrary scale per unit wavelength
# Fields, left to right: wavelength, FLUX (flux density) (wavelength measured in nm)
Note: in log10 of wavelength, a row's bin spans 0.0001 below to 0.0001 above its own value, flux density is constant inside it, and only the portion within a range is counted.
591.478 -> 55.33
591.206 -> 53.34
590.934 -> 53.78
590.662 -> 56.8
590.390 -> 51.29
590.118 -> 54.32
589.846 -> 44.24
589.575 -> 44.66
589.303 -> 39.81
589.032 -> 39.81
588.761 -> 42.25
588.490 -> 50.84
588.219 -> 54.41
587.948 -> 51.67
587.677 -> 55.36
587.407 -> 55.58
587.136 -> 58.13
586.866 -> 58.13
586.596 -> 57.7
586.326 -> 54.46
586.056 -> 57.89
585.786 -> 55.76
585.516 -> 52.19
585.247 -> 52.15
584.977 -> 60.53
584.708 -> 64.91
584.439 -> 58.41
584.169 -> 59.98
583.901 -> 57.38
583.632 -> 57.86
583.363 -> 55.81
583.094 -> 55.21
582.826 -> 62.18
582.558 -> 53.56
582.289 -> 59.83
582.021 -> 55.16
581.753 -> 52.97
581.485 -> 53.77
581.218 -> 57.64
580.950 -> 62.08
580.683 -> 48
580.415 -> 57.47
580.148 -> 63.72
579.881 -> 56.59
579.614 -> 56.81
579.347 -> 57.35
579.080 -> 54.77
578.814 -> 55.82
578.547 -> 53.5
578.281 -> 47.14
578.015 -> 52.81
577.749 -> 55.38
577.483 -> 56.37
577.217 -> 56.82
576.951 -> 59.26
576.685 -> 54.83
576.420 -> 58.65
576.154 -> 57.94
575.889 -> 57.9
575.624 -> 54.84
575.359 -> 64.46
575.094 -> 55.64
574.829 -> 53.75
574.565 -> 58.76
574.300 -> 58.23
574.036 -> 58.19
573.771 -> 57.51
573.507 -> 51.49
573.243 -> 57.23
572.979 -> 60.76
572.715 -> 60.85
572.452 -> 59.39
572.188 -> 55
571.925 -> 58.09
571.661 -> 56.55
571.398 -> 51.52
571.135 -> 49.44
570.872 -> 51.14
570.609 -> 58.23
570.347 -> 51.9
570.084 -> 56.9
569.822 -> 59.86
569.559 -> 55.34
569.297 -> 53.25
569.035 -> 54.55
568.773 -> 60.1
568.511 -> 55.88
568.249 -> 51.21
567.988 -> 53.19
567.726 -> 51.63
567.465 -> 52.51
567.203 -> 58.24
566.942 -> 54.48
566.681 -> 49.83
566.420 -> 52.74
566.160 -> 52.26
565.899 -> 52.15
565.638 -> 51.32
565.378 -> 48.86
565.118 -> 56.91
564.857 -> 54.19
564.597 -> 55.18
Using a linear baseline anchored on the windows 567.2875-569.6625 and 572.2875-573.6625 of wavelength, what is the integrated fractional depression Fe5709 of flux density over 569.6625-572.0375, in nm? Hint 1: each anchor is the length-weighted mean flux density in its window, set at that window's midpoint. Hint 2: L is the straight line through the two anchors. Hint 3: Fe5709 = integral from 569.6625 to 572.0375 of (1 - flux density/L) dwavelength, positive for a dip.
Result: 0.06 nm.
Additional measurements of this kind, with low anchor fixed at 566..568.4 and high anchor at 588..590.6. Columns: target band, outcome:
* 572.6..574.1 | -0.18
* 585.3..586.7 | -0.21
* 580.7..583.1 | -0.36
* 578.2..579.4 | -0.09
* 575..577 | -0.29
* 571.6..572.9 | -0.16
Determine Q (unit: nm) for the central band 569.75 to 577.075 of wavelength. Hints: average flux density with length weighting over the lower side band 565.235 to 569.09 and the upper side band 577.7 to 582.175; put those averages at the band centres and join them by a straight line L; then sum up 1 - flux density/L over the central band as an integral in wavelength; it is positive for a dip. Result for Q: -0.324 nm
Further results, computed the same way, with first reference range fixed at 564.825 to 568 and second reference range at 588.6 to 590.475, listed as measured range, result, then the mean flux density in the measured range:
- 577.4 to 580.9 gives -0.48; 55.2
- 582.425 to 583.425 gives -0.20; 56.8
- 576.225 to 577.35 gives -0.18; 57.4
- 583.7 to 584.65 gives -0.25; 59.1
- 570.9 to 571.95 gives -0.04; 53.2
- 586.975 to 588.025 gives -0.22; 55.5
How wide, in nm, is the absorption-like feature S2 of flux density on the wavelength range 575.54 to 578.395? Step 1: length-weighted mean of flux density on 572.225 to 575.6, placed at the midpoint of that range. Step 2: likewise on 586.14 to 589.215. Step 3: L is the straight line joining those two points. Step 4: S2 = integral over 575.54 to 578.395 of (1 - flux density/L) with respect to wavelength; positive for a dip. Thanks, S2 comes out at 0.05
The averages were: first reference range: 57.8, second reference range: 52.5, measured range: 55.7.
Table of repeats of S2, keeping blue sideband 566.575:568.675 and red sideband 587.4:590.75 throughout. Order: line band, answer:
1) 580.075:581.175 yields -0.15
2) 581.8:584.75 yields -0.45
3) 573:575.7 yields -0.27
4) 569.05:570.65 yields -0.08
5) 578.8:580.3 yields -0.20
